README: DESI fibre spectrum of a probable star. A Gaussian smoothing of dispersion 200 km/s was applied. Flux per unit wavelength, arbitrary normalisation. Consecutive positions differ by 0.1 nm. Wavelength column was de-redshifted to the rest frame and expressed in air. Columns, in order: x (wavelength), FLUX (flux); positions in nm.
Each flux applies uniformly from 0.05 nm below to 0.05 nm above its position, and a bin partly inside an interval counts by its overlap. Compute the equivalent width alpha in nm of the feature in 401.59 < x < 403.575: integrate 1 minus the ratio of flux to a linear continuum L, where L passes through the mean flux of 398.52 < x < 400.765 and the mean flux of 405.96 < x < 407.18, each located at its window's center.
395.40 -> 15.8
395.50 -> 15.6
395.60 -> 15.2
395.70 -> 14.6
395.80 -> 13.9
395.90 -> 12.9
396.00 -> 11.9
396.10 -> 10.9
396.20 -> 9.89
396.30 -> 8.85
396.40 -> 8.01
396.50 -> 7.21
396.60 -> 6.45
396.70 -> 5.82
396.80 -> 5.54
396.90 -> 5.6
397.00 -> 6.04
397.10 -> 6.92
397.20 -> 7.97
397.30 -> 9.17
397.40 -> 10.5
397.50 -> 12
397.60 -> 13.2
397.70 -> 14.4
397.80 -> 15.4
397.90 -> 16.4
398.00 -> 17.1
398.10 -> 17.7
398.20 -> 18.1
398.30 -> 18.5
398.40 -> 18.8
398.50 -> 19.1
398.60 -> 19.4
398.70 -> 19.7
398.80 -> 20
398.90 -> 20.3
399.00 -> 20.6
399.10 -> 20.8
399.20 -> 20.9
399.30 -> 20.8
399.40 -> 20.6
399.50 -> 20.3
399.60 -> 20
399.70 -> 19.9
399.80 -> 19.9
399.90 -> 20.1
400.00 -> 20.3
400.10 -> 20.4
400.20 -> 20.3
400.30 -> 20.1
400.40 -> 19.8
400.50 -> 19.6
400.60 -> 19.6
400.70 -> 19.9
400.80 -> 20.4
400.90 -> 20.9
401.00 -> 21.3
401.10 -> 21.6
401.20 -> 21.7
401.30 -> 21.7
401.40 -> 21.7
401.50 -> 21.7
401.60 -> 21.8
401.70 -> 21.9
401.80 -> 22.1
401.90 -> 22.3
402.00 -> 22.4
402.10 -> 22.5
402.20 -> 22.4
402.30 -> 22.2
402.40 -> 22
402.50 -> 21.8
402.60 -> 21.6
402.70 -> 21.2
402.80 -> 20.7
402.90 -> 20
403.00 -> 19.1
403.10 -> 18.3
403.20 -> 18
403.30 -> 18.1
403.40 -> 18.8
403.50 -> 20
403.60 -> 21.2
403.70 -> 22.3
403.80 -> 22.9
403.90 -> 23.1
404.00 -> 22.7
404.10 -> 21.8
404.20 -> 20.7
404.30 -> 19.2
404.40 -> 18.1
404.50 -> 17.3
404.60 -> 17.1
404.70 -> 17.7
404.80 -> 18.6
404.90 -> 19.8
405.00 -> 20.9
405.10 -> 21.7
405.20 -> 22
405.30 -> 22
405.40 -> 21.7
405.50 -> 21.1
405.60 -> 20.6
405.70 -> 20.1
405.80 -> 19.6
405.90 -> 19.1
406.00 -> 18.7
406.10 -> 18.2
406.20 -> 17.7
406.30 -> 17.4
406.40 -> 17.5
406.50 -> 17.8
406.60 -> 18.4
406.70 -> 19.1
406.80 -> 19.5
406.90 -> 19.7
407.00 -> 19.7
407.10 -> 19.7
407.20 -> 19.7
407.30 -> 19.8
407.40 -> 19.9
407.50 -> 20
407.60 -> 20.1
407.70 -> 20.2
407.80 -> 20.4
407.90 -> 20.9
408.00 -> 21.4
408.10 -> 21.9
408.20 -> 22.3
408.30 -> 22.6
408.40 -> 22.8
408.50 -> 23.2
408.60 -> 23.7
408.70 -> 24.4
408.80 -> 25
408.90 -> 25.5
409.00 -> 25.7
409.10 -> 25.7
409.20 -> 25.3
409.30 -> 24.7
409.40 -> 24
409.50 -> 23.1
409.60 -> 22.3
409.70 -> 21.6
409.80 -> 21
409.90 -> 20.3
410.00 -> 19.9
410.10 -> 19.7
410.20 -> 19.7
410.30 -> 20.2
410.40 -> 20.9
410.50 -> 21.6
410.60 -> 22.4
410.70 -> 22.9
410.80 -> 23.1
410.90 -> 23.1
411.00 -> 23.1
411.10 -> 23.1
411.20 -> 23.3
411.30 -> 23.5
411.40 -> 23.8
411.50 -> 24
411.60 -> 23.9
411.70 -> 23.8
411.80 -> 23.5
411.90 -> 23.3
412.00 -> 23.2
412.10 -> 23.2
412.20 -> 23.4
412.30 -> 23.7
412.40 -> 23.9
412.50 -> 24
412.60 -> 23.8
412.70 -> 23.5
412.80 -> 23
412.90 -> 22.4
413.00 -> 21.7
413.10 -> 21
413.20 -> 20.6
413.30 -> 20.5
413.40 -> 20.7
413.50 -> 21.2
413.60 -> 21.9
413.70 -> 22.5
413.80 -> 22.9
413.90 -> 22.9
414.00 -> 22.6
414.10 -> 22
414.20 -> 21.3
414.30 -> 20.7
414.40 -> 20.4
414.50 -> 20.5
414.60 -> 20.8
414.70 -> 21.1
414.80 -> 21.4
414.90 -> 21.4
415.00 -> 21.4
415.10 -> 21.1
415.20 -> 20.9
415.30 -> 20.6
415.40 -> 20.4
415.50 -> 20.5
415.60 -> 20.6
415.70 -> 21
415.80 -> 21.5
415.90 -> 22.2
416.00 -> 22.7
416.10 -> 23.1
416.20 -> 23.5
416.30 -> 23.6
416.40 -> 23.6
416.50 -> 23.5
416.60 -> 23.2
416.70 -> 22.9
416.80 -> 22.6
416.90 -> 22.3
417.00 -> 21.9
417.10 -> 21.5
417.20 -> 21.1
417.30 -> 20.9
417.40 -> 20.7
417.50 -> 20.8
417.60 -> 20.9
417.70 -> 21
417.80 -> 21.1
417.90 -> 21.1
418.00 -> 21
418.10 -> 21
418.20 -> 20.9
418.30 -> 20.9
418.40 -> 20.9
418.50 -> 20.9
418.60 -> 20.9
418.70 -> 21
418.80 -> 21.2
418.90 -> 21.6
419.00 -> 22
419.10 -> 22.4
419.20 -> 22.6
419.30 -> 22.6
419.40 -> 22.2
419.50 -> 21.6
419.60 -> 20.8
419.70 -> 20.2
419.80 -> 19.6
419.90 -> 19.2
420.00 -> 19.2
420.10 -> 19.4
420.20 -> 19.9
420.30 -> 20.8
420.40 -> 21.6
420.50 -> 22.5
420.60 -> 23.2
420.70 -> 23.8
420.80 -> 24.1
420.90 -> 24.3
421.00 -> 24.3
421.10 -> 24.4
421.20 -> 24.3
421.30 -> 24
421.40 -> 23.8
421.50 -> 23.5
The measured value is -0.14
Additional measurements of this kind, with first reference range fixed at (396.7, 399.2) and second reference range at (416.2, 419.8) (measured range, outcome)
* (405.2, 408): -0.31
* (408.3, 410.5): -0.49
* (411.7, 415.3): -0.36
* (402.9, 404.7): -0.34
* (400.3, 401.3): -0.31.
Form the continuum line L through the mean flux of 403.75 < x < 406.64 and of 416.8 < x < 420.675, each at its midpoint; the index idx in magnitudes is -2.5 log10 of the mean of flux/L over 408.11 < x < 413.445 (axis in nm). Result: -0.12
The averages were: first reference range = 19.8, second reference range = 21.2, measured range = 22.8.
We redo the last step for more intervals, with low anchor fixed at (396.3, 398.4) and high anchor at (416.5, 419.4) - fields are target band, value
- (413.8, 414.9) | -0.09 mag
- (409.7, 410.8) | -0.19 mag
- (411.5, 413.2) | -0.23 mag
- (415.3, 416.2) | -0.06 mag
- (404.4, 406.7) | -0.25 mag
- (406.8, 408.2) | -0.24 mag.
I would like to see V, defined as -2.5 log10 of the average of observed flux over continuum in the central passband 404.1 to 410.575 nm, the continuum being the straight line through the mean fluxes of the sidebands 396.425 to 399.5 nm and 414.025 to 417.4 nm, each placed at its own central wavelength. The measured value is -0.14 mag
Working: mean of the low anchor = 14.5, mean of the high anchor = 21.7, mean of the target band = 20.8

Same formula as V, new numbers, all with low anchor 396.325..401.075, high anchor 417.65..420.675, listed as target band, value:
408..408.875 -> -0.24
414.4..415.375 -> -0.05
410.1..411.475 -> -0.16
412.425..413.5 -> -0.13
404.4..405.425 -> -0.12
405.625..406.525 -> -0.03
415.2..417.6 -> -0.07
